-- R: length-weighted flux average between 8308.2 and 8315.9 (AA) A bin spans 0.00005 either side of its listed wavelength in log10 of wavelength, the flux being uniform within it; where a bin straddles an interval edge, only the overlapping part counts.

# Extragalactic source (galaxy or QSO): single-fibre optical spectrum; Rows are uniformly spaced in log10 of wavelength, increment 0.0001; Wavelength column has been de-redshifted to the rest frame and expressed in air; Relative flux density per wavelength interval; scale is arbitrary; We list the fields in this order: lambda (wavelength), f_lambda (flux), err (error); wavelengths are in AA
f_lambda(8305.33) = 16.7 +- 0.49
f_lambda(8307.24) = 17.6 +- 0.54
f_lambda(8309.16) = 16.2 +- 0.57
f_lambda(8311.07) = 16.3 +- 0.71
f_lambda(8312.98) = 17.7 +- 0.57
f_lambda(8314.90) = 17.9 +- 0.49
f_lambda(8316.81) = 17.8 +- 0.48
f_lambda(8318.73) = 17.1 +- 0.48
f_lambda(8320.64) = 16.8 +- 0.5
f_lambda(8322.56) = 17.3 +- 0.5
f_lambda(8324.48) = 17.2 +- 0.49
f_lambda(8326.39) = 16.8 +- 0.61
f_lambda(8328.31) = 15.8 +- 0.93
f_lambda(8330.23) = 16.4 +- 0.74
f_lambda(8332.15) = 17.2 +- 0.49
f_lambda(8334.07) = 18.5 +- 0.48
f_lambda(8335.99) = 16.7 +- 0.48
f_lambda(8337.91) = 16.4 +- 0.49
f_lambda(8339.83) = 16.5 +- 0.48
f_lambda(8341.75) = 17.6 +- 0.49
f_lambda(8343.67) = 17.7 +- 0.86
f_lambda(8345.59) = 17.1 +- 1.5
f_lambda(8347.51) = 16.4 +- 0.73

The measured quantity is 17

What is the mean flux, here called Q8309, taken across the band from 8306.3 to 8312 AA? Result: 16.7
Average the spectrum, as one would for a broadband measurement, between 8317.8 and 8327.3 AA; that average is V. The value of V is 17.1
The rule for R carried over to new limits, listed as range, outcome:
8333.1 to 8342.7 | 17.1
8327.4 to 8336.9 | 16.9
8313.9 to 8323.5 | 17.4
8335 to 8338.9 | 16.6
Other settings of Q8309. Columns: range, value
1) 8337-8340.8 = 16.5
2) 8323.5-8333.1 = 16.7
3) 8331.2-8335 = 17.8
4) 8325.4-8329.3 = 16.3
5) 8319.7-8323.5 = 17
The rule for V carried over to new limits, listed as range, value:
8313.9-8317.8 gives 17.8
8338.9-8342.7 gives 17.1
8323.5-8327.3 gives 17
